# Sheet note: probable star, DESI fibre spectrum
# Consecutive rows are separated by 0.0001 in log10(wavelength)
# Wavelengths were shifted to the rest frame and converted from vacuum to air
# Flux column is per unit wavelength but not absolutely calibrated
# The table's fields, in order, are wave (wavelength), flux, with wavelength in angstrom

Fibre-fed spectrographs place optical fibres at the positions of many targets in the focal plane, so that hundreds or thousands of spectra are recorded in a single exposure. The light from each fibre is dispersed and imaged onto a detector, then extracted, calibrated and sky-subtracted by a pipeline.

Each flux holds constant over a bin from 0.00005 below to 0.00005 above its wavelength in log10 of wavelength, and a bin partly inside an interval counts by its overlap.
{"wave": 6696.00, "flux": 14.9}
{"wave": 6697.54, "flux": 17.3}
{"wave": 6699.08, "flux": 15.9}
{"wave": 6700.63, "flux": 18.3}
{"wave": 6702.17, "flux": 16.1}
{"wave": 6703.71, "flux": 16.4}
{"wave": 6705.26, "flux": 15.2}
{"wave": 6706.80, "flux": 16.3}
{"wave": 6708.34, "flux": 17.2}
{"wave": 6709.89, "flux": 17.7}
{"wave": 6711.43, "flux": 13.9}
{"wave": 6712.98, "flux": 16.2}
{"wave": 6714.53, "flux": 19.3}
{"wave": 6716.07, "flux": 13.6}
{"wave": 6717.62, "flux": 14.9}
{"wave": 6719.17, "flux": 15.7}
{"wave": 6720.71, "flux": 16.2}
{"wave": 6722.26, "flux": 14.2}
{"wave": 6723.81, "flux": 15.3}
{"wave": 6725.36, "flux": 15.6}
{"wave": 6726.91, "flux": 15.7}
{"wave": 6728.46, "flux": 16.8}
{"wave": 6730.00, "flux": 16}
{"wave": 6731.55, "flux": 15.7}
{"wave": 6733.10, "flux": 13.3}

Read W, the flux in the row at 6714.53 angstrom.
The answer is 19.3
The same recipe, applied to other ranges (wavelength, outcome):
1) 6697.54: 17.3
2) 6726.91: 15.7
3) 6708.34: 17.2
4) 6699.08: 15.9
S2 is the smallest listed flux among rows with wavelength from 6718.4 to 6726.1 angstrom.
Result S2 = 14.2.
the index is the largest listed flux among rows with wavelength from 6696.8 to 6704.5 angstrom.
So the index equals 18.3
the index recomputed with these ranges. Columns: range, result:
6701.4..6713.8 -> 17.7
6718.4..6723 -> 16.2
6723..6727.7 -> 15.7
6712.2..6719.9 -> 19.3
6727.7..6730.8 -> 16.8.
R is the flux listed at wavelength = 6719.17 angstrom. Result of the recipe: 15.7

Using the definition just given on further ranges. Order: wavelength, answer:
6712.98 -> 16.2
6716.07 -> 13.6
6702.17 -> 16.1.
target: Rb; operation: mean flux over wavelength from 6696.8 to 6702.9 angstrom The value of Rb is 16.9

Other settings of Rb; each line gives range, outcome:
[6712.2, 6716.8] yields 16.4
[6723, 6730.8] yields 15.9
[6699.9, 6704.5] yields 16.9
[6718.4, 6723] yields 15.4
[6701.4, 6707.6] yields 16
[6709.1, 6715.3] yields 16.8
